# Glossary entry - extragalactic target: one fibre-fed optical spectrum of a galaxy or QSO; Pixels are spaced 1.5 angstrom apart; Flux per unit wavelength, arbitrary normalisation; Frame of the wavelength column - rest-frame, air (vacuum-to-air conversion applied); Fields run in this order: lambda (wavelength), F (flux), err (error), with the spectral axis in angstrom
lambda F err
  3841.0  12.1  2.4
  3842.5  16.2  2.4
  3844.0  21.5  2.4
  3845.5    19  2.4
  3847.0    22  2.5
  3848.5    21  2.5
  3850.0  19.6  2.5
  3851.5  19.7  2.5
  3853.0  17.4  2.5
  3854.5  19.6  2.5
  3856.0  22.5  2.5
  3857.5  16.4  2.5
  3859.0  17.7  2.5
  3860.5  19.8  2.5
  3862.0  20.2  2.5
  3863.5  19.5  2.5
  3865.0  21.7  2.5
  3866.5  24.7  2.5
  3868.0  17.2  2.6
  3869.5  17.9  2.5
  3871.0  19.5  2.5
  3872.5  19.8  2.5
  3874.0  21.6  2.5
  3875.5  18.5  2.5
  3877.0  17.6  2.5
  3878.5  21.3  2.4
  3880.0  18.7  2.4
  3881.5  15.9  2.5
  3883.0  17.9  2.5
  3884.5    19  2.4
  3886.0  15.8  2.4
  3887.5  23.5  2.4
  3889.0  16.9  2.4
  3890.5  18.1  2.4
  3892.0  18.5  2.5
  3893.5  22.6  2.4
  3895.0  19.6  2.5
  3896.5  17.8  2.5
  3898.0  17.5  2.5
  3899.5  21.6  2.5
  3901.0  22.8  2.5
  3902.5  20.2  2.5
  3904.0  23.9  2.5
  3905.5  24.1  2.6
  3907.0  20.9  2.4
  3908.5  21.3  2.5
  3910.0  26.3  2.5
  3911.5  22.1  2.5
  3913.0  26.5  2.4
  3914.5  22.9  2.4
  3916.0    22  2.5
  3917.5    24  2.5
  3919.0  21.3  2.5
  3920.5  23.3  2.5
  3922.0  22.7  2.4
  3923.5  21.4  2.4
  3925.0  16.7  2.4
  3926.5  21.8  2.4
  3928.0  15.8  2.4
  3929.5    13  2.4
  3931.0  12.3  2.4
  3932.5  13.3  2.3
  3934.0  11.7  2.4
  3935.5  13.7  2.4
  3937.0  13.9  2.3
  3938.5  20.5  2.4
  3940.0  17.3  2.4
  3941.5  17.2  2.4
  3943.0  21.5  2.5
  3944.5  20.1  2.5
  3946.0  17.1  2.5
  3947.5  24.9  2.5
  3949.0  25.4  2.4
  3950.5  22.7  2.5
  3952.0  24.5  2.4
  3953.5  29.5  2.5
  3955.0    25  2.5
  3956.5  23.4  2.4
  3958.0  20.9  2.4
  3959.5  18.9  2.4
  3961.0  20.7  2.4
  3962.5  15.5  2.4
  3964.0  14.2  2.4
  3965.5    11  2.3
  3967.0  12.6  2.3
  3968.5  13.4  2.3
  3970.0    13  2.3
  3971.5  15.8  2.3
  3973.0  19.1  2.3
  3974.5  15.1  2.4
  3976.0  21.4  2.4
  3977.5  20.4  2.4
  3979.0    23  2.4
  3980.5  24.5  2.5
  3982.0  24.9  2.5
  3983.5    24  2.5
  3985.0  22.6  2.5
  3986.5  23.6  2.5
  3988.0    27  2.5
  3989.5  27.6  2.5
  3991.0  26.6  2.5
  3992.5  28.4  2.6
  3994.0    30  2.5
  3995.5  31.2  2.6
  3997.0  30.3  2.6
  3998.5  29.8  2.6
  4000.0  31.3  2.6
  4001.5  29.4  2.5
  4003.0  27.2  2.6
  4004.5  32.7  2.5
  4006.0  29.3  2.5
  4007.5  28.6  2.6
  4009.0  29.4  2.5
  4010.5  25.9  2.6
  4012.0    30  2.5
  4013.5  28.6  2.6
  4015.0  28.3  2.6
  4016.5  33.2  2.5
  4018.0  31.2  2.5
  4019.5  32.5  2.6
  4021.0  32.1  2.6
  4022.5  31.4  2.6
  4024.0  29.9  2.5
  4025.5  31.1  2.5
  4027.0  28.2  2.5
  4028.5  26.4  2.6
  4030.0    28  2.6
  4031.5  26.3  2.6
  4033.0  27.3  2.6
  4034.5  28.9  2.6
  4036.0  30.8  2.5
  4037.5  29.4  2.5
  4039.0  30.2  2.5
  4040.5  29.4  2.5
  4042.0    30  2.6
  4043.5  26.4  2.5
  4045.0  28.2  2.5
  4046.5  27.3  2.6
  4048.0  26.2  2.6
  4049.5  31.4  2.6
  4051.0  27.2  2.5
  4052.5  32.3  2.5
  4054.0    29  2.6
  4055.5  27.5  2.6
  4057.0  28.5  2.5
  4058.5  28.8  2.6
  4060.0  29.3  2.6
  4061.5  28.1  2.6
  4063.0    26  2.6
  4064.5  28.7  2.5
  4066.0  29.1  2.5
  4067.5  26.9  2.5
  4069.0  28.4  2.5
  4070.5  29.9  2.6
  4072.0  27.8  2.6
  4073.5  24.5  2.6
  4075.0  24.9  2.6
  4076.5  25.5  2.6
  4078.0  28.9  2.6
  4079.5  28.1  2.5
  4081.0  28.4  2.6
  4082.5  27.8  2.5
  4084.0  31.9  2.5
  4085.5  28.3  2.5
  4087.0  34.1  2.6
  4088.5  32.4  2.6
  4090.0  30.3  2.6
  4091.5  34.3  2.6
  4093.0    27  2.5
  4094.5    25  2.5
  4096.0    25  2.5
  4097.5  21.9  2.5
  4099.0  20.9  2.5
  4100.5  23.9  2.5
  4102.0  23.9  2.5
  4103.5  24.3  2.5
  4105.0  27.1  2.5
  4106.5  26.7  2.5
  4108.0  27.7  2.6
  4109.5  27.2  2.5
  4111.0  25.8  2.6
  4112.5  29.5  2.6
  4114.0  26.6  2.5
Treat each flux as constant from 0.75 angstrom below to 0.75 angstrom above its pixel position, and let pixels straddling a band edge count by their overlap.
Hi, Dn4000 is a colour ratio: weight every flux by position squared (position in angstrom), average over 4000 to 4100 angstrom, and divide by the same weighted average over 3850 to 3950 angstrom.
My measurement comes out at 1.6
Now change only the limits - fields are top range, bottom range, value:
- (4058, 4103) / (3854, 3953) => 1.52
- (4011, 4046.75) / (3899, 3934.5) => 1.51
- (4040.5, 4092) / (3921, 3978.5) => 1.65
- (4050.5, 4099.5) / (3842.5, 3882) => 1.60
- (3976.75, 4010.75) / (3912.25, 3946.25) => 1.51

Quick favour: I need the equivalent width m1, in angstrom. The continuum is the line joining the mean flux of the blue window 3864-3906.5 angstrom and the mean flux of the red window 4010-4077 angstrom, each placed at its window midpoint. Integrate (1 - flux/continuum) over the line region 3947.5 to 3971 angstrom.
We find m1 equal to 4.3 angstrom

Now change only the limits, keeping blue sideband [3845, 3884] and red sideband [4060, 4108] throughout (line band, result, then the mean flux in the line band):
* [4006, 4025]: -3.9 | 30.1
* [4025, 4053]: -3.0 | 28.6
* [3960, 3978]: 5.6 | 16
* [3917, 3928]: 0.2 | 21.2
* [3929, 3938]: 3.6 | 13.2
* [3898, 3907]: -0.5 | 22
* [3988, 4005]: -3.5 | 29.3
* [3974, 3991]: 0.3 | 23.4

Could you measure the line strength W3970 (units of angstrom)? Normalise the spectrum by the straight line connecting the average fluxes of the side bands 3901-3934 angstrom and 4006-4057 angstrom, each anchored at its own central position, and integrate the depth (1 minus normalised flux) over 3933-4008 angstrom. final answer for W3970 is 7.7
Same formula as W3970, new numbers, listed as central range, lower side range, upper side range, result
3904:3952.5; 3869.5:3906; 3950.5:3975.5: -2.81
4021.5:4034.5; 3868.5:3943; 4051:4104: -1.69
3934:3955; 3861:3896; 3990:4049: 3.15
